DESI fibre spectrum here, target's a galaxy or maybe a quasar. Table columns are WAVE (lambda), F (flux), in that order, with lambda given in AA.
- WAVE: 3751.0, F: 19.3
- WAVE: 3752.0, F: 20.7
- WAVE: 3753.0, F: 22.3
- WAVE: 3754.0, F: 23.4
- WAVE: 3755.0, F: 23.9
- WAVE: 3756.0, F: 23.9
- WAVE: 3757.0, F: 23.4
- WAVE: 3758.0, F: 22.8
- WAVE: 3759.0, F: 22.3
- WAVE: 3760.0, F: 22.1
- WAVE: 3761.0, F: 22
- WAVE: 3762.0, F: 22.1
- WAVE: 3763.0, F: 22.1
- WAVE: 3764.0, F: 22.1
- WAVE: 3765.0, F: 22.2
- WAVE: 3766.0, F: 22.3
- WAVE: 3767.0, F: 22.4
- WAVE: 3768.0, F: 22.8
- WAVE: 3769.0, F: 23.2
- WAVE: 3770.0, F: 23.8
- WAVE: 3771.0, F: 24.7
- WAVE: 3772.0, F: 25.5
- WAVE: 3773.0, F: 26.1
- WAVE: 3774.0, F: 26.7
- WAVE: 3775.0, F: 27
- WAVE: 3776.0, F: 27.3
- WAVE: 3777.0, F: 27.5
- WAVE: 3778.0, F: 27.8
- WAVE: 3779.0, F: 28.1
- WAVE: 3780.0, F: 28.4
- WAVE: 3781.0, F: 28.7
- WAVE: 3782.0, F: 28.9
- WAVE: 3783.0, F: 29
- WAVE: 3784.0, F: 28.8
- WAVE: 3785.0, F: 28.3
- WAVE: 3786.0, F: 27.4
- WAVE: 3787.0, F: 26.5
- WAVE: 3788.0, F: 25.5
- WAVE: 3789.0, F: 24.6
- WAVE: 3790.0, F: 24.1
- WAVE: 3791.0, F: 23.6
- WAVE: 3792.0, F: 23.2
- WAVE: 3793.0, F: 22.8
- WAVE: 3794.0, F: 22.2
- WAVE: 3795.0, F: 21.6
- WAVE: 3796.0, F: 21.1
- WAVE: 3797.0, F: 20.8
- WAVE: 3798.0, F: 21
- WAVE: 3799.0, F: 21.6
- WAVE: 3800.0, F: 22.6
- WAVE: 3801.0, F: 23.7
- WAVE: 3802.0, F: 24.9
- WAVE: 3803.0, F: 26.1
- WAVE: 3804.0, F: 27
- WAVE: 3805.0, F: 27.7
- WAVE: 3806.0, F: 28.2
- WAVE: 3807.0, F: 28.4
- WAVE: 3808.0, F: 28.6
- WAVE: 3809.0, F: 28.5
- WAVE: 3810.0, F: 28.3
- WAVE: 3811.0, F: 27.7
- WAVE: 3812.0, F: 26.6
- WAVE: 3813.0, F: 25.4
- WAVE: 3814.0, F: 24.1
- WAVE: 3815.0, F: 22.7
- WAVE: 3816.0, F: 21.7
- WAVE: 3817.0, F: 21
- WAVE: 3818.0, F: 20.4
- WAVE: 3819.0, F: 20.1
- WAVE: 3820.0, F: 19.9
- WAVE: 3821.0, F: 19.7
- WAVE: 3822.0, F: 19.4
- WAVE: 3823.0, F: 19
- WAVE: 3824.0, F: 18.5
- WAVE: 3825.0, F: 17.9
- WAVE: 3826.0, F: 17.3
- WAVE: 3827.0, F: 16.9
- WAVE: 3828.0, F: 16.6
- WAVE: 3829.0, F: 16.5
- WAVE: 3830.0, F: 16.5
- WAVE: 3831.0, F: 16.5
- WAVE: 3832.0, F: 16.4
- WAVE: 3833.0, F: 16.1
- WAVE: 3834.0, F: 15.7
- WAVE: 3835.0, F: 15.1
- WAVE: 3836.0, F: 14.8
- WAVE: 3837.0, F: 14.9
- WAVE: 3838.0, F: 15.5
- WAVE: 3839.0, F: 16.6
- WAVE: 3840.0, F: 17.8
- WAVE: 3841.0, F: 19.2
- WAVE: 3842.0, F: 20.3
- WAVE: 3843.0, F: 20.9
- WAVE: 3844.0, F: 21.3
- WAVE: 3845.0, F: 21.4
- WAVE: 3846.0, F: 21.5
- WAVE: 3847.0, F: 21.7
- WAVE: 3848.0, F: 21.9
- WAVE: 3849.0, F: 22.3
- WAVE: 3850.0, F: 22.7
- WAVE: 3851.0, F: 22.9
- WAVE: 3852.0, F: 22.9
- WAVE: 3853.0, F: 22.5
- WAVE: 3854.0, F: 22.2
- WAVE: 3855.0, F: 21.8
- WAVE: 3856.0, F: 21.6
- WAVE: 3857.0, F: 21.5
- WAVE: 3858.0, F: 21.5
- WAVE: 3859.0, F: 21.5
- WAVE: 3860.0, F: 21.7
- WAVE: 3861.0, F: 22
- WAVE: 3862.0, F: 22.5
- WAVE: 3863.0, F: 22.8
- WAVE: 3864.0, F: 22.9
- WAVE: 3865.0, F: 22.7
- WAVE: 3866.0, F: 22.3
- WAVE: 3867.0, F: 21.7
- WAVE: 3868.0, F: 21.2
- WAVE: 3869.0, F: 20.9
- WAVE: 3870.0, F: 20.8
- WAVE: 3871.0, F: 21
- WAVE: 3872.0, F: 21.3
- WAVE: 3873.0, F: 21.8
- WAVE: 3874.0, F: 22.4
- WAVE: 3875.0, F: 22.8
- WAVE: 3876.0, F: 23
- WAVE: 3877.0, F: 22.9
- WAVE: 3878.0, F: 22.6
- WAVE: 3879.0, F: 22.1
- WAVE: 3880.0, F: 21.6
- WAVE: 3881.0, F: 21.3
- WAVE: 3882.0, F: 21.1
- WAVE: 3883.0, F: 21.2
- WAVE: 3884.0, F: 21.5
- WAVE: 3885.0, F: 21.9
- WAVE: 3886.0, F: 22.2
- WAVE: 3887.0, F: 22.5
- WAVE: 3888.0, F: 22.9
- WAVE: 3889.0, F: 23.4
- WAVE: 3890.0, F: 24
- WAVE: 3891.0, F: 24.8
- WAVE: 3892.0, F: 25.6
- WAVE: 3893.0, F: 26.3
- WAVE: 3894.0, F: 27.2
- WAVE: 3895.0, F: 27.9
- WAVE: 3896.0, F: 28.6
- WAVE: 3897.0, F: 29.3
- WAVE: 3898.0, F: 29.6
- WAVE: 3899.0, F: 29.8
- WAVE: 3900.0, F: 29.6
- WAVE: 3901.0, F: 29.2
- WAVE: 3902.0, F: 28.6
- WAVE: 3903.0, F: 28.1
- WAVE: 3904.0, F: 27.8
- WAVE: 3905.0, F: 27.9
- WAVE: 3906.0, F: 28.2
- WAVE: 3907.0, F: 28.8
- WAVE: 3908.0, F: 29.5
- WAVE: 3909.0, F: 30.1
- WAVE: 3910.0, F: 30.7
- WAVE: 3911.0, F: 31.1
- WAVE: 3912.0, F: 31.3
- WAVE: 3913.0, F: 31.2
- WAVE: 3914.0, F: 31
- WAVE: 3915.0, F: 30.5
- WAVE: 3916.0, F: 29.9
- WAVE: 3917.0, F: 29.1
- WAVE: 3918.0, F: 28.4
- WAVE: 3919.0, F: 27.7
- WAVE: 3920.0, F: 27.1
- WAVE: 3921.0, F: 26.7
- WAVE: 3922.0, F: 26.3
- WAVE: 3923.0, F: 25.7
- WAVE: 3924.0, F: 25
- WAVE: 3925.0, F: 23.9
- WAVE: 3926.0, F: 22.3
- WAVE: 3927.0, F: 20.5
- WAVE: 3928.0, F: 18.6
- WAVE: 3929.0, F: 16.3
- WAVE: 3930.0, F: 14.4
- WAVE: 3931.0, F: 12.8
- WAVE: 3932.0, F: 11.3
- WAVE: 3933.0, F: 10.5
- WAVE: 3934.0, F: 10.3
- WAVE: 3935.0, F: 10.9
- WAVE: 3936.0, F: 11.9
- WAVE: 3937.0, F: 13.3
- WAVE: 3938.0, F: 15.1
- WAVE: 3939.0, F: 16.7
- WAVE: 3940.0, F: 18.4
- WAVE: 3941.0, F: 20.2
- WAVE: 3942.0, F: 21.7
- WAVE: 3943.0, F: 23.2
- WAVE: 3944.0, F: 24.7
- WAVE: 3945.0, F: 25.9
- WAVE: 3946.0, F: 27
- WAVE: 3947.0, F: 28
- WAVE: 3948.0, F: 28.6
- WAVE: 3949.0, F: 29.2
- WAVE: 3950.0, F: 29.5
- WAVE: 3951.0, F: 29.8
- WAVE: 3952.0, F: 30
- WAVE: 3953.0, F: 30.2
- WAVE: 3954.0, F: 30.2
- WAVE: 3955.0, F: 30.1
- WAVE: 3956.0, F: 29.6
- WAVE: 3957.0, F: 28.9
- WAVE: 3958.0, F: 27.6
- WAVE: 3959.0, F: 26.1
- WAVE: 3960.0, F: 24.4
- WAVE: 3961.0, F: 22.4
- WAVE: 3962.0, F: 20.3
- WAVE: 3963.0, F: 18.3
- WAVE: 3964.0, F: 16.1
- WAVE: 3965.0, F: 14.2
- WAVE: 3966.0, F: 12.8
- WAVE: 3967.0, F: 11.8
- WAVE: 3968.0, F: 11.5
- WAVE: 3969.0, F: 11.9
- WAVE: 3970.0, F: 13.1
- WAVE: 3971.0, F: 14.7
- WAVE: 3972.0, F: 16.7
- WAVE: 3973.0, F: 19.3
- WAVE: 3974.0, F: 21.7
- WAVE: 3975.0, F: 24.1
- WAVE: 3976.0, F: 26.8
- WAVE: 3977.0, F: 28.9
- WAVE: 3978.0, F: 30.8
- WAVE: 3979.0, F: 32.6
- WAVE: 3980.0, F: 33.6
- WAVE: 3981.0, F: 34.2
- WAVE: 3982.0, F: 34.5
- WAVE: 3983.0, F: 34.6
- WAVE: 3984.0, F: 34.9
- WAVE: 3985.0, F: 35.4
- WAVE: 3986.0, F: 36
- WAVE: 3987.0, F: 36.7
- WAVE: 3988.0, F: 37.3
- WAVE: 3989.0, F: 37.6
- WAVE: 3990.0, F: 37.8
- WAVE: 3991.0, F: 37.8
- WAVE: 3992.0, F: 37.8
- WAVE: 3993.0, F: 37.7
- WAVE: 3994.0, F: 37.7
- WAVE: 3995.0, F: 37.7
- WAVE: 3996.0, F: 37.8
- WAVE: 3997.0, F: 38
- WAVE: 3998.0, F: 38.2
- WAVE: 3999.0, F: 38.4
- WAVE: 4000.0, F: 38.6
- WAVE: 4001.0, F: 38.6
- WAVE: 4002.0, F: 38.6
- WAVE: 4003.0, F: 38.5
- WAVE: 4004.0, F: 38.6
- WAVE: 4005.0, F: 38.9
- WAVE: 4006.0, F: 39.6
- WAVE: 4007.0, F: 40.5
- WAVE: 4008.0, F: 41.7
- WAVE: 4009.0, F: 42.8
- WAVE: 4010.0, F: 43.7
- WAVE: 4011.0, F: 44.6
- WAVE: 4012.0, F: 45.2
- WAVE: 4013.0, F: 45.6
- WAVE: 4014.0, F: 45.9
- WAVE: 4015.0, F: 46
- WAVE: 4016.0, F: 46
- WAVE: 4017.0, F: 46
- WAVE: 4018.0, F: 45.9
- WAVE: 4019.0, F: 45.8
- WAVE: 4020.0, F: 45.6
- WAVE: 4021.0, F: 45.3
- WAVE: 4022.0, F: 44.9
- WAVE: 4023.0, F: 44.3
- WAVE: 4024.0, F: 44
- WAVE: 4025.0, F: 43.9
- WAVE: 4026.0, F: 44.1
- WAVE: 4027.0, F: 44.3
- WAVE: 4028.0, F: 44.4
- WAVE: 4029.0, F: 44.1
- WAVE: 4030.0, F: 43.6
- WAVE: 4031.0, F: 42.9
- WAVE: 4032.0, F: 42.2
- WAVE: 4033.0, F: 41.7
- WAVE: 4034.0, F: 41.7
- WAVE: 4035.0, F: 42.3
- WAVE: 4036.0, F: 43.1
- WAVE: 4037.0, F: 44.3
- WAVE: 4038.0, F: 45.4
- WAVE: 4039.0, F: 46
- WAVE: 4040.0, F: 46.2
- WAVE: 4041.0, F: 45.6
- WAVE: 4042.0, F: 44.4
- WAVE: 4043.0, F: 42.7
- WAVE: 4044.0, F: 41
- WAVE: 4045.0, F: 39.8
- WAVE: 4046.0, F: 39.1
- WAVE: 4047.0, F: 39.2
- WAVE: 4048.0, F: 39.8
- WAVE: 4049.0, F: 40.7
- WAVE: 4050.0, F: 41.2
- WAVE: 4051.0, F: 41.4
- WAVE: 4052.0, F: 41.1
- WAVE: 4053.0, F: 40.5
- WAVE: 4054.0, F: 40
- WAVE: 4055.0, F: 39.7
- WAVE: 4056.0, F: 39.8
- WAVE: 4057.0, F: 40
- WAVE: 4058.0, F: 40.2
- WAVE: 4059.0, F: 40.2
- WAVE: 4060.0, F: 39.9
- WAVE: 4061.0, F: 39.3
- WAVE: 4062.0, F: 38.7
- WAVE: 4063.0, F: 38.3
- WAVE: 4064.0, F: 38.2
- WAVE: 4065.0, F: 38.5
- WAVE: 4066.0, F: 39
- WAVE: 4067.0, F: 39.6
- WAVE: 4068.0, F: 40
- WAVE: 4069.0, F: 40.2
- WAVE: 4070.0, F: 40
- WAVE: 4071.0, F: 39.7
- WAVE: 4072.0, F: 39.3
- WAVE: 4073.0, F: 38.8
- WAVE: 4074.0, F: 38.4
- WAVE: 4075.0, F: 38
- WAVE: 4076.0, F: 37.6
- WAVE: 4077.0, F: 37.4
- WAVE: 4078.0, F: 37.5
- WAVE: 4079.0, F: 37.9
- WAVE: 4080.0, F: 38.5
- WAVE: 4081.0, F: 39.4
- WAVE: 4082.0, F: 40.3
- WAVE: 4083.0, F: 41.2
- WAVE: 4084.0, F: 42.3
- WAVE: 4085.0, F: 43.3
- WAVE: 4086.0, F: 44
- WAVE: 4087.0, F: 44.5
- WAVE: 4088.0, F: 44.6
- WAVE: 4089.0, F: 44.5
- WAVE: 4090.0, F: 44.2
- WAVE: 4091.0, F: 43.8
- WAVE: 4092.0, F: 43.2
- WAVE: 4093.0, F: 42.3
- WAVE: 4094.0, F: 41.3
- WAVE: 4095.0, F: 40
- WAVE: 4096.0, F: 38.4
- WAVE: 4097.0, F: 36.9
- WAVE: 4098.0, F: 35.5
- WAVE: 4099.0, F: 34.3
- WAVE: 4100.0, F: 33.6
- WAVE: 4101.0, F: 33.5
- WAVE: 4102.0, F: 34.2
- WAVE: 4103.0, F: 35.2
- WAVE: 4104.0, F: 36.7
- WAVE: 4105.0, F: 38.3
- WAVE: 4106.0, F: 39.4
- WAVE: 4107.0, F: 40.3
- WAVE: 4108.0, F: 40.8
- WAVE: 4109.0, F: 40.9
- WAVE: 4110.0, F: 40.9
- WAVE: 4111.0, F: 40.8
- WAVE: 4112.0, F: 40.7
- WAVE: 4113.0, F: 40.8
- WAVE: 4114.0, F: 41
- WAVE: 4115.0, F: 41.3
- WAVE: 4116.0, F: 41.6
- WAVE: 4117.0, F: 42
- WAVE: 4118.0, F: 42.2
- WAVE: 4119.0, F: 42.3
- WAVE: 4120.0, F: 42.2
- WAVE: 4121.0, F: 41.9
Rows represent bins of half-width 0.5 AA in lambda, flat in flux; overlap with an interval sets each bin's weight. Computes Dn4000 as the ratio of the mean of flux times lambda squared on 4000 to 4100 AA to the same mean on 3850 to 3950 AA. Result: 1.9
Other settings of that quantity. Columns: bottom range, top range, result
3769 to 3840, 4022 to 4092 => 2.06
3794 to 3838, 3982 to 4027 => 2.11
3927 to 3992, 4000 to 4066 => 1.83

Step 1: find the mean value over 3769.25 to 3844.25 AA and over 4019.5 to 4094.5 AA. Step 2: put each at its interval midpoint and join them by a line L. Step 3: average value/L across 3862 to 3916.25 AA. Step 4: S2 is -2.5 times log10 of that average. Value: 0.15 mag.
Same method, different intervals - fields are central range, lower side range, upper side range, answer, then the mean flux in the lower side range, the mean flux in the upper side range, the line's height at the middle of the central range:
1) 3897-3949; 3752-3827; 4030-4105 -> 0.30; 24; 40.3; 31.9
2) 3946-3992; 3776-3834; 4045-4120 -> 0.23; 23.3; 39.9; 33.1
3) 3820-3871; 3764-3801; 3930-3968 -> 0.18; 24.9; 21.2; 23.5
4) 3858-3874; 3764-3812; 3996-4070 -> 0.37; 25.4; 41.9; 30.7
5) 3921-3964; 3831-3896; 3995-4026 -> 0.43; 21.4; 42.3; 32.7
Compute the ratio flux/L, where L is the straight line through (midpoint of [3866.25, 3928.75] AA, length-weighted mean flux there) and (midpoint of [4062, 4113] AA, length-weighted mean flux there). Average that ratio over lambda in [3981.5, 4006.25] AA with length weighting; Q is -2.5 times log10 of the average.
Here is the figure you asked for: -0.15 mag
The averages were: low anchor 25.5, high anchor 39.5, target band 37.5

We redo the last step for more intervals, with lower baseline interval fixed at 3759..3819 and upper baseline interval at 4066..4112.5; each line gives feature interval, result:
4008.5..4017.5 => -0.25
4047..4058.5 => -0.07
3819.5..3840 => 0.49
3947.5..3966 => 0.28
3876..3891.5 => 0.30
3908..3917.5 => 0.02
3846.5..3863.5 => 0.26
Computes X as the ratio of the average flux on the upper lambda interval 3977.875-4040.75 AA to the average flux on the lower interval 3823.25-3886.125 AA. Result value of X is 2.0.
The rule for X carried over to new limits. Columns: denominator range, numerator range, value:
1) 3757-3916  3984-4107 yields 1.73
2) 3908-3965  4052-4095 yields 1.70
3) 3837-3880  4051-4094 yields 1.88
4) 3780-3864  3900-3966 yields 1.09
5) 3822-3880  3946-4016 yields 1.56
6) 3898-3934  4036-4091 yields 1.60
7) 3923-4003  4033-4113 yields 1.56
